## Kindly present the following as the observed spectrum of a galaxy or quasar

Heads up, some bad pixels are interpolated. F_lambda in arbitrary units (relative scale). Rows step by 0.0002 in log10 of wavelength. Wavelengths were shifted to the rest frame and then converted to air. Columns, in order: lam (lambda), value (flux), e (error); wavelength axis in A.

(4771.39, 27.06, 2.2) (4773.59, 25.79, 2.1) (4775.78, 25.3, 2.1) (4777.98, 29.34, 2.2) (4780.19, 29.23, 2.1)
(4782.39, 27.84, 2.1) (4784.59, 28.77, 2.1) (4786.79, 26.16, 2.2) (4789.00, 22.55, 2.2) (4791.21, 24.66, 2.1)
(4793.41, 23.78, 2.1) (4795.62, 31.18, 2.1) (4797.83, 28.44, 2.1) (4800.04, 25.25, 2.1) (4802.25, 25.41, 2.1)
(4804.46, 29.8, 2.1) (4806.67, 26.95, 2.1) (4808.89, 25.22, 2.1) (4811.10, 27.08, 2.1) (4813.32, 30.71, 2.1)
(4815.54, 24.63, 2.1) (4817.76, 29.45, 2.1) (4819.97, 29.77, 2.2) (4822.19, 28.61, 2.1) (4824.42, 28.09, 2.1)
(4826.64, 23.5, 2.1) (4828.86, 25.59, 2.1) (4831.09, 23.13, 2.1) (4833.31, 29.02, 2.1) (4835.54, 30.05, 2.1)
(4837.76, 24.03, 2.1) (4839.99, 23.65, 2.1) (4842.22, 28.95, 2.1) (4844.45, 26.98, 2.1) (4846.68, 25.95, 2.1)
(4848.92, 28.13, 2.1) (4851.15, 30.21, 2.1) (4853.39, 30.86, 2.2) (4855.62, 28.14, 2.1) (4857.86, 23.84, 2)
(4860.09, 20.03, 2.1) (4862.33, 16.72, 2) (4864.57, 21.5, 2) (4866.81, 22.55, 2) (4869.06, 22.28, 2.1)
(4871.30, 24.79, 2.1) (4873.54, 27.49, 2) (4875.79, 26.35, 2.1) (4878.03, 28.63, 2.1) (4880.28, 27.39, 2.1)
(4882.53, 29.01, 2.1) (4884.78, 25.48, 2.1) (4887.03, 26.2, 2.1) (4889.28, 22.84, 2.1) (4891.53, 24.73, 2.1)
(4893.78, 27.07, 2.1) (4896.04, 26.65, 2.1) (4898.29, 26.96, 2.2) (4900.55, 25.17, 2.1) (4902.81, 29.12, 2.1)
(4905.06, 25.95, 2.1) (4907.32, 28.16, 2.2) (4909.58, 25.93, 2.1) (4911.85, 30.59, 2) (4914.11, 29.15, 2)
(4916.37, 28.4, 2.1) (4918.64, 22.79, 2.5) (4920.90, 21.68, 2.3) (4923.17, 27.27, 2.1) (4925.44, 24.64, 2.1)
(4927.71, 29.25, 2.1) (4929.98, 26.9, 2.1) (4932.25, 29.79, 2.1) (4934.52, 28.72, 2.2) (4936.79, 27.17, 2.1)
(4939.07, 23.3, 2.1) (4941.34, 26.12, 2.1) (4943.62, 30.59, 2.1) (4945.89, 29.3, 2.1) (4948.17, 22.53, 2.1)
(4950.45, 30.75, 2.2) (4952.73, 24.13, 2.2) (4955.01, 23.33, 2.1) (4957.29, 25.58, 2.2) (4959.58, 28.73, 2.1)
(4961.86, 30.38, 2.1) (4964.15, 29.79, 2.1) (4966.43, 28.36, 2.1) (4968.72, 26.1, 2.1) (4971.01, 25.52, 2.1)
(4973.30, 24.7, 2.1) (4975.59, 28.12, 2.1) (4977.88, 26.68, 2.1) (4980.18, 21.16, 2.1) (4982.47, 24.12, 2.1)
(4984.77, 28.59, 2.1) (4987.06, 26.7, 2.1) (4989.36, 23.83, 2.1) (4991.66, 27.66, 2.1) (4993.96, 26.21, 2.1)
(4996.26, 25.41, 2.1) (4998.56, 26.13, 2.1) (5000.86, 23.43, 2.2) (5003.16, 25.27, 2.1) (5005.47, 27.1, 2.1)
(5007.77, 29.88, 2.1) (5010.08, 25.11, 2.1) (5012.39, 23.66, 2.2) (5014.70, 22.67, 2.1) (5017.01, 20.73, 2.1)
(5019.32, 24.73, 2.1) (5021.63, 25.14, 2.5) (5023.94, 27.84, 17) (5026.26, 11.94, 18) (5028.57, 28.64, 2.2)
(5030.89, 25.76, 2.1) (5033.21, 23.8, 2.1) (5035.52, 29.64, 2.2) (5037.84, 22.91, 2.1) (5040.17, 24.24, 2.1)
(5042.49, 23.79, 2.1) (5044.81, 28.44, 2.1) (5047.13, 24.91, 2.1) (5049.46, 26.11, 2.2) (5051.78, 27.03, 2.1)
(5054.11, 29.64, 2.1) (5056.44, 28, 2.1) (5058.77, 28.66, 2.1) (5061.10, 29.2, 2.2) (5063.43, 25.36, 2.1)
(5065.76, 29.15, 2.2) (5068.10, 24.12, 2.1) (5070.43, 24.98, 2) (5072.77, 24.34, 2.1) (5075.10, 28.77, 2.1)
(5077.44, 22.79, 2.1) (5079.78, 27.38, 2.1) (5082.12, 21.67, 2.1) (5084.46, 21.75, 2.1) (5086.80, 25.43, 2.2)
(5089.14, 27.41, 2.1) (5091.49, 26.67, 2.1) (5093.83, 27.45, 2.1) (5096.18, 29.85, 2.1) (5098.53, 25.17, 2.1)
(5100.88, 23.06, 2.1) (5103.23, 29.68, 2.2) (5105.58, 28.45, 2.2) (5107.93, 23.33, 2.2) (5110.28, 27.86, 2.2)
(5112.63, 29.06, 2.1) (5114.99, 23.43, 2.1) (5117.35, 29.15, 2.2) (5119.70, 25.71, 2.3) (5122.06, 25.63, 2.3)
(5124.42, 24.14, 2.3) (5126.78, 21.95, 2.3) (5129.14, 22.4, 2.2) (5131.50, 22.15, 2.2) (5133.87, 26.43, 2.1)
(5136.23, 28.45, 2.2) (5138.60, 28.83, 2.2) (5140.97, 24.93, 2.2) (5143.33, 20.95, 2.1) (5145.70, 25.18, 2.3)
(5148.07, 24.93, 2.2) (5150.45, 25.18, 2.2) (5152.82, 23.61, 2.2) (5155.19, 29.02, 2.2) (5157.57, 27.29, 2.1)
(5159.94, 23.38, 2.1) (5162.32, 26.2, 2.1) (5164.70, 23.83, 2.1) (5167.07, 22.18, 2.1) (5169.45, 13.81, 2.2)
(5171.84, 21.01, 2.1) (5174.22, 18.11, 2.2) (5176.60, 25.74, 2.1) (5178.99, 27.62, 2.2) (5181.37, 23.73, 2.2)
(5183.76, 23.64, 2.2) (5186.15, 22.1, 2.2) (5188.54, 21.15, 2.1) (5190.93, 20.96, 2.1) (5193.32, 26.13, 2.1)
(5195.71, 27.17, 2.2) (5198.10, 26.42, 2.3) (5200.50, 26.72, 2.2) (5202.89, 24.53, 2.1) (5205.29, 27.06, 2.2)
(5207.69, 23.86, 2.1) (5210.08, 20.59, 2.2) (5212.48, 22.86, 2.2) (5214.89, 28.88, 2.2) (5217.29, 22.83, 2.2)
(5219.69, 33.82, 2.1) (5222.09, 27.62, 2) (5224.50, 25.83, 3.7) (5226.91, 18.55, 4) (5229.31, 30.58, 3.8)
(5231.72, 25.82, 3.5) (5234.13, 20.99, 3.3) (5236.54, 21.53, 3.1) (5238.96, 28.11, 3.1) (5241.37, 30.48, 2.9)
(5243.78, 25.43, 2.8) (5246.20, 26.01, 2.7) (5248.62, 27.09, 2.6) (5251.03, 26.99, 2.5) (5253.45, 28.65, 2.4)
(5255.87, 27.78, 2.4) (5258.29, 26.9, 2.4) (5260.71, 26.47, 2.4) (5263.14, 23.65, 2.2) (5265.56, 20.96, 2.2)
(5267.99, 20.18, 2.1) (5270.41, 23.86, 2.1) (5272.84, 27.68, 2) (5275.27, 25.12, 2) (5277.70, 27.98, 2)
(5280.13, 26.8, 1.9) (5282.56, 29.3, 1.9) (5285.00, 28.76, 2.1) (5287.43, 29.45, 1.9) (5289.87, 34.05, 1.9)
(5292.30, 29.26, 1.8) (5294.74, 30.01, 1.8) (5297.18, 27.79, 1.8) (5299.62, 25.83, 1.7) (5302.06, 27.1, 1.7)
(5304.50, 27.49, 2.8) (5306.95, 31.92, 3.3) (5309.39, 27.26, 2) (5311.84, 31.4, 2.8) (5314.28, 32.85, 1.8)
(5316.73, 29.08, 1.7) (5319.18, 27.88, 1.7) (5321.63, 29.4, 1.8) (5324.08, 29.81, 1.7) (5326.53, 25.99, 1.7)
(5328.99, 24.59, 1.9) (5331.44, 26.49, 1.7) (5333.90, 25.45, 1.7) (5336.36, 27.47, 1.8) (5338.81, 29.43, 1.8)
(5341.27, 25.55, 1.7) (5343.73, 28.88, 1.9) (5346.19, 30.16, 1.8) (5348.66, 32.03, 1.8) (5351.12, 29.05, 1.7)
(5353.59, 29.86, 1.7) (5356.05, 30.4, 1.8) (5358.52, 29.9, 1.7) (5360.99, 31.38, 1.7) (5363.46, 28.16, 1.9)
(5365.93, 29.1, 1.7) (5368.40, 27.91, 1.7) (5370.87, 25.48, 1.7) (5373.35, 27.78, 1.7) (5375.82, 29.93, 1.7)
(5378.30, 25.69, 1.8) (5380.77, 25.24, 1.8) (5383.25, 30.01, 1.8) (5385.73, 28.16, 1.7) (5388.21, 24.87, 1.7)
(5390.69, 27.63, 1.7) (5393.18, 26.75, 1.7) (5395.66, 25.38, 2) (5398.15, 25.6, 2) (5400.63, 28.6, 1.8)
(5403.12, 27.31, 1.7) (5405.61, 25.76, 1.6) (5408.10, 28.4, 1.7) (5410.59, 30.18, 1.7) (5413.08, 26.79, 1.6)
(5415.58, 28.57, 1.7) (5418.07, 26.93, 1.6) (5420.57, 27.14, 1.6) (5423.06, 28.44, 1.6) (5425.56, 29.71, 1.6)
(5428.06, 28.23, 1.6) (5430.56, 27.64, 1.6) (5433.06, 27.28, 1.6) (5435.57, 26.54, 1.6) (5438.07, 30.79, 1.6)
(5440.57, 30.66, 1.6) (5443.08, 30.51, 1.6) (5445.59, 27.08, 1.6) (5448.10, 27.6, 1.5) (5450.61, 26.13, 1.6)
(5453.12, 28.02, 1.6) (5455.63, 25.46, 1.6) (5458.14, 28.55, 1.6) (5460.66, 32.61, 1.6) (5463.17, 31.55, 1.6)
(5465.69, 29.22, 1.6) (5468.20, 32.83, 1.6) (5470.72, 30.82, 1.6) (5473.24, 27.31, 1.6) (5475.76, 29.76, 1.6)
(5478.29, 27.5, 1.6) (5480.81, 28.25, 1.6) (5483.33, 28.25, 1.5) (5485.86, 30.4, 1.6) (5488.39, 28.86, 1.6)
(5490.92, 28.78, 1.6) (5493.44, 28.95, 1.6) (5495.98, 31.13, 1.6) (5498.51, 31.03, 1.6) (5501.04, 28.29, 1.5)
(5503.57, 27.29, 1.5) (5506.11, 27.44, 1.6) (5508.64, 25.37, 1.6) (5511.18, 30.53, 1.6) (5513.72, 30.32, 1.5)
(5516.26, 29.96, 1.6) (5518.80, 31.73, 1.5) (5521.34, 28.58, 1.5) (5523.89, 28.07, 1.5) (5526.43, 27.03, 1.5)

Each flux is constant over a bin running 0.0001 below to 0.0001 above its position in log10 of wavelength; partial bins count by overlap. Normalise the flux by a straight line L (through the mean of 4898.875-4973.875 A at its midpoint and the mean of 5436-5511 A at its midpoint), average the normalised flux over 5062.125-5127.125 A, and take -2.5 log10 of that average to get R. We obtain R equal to 0.07 mag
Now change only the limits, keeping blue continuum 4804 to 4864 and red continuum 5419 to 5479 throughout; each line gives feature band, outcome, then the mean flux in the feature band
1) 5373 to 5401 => 0.06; 27.1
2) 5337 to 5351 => -0.03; 29.1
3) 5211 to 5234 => 0.08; 26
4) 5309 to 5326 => -0.05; 29.6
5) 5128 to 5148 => 0.11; 24.9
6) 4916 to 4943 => 0.02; 26.4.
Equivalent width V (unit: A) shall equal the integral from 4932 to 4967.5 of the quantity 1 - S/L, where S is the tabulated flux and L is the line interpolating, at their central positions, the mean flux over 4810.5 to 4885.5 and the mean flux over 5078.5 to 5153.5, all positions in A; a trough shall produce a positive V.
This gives -1.87 A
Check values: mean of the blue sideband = 26.2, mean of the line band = 27.4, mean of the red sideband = 25.5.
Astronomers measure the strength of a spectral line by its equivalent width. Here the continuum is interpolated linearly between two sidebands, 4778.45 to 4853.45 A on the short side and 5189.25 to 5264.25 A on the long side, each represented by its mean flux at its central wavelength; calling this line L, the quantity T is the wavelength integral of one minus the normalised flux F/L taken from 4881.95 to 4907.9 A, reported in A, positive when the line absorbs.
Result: 0.5 A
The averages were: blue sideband 27.1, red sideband 25.8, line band 26.4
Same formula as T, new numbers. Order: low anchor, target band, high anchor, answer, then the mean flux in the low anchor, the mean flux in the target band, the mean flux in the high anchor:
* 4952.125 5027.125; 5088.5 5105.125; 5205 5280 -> -1.01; 25.5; 27.1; 25.6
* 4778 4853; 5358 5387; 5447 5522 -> 0.59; 27.1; 28.2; 29.1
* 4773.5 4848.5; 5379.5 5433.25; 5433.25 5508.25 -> 2.38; 26.9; 27.5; 29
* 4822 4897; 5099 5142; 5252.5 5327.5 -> 1.89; 25.8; 25.8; 27.8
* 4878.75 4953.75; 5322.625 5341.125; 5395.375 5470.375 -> 0.73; 26.8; 27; 28.4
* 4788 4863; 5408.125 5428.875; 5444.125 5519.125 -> 0.37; 26.5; 28.3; 29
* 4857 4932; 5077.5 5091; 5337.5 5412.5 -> 1.01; 25.7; 24.7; 28.1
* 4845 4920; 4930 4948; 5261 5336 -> -0.87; 26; 27.5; 27.6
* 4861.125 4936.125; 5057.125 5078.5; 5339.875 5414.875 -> 0.28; 26.1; 26.4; 28.1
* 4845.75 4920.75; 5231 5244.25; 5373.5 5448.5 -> 0.88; 26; 25.4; 27.8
